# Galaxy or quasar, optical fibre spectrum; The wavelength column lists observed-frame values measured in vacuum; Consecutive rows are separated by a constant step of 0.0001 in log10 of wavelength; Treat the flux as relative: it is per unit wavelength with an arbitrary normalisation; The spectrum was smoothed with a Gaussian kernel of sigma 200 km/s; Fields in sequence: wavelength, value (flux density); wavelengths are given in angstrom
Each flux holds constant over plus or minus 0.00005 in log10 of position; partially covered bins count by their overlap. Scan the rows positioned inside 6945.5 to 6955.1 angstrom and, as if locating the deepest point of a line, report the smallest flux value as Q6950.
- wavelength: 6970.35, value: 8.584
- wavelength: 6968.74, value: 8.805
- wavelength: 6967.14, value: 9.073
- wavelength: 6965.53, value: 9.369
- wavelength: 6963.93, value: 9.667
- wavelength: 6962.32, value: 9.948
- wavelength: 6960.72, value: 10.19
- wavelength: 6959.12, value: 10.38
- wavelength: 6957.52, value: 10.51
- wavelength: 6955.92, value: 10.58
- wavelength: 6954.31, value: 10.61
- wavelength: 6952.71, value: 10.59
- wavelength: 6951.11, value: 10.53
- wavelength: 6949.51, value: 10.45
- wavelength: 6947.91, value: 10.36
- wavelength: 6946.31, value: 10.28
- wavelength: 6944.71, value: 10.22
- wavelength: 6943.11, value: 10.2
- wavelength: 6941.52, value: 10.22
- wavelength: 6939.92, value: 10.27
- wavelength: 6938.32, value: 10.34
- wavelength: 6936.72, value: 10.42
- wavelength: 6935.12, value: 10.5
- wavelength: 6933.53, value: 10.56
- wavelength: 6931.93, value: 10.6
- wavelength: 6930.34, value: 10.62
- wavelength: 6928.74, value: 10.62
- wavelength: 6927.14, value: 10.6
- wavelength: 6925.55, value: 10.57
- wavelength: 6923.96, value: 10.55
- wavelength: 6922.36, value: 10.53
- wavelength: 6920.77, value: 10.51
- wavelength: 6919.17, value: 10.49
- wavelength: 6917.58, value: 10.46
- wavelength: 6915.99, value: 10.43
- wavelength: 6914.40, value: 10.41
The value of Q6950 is 10.28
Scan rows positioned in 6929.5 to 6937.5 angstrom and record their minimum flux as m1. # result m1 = 10.42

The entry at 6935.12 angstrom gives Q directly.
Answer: 10.5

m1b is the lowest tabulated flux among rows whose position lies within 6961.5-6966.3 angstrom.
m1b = 9.369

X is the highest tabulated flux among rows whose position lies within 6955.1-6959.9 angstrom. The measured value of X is 10.58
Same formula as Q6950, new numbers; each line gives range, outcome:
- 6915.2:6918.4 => 10.43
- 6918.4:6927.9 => 10.49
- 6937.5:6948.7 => 10.2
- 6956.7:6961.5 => 10.19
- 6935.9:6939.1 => 10.34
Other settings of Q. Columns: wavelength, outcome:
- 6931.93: 10.6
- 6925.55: 10.57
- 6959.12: 10.38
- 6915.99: 10.43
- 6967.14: 9.073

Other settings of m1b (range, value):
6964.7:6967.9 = 9.073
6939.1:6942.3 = 10.22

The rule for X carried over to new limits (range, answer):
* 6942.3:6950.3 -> 10.45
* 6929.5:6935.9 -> 10.62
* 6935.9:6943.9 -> 10.42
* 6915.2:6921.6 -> 10.51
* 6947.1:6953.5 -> 10.59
